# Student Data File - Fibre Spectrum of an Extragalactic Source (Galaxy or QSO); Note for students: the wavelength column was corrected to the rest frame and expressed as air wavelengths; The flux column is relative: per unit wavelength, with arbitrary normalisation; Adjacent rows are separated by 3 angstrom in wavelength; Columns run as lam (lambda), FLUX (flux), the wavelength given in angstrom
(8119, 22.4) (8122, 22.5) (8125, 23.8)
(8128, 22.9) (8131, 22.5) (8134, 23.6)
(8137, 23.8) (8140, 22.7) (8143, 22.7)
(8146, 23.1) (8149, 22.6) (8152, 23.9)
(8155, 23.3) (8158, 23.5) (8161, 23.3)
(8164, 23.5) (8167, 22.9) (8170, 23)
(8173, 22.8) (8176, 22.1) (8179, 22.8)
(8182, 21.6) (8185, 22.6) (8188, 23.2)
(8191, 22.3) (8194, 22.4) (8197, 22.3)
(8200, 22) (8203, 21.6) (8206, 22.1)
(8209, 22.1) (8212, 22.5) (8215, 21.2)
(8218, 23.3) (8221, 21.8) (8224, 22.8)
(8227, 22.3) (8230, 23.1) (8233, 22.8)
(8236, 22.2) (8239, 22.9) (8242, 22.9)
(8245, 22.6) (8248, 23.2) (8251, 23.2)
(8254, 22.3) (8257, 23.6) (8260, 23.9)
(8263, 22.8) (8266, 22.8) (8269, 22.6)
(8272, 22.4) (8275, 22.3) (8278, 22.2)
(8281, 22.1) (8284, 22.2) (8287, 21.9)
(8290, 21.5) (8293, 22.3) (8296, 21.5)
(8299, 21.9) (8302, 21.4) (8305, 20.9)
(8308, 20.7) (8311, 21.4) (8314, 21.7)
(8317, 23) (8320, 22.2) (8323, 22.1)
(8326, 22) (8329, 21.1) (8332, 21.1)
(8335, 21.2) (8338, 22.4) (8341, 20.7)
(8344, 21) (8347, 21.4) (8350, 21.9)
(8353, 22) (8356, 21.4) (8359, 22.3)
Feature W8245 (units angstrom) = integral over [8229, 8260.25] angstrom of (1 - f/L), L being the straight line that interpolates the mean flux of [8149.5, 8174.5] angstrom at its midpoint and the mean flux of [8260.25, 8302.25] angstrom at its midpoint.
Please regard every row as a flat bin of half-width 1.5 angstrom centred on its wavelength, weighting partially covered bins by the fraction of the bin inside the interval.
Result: -0.6 angstrom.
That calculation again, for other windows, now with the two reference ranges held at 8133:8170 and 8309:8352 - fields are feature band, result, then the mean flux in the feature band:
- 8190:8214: 0.7 angstrom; 22.1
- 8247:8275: -0.8 angstrom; 22.9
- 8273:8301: 0.1 angstrom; 22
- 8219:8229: 0.1 angstrom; 22.4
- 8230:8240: -0.1 angstrom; 22.7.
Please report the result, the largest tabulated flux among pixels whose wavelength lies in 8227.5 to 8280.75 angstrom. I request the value 23.9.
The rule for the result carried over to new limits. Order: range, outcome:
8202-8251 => 23.3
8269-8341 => 23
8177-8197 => 23.2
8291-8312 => 22.3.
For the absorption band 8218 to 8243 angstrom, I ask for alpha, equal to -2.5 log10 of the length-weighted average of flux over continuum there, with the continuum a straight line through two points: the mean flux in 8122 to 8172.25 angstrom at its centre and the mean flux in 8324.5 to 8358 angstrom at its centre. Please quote -0.01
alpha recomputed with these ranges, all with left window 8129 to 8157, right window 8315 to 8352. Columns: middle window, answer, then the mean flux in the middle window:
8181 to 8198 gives 0.02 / 22.4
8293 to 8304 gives 0.01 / 21.7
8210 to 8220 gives 0.01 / 22.3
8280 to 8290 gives 0.00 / 22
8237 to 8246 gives -0.02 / 22.8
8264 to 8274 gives -0.02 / 22.6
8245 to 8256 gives -0.03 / 22.9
